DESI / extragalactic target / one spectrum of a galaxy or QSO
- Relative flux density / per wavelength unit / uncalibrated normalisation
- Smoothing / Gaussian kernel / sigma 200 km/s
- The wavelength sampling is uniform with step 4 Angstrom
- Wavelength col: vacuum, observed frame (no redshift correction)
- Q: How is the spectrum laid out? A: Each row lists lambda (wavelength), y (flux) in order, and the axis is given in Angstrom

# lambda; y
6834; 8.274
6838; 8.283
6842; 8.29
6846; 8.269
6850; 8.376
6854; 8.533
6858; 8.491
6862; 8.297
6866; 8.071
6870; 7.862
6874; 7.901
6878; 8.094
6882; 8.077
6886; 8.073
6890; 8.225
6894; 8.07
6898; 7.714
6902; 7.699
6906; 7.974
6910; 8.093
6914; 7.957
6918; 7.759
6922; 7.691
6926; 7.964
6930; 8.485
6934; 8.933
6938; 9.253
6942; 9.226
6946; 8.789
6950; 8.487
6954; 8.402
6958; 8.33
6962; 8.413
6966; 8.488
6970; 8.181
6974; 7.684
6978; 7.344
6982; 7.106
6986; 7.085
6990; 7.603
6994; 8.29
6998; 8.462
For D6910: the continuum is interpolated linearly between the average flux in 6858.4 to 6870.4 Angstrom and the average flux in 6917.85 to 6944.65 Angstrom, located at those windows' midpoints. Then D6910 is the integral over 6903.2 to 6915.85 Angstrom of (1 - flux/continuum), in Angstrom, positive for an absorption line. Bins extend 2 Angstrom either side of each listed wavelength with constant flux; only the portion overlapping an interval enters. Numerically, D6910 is 0.6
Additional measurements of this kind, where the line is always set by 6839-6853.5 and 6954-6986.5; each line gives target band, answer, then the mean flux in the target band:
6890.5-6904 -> 0.5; 7.87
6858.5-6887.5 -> 0.6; 8.08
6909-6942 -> -1.1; 8.33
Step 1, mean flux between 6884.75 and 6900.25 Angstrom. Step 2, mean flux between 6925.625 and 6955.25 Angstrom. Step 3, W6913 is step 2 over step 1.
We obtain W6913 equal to 1.1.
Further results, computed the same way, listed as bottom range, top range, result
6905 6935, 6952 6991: 0.97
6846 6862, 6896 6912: 0.93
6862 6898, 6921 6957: 1.07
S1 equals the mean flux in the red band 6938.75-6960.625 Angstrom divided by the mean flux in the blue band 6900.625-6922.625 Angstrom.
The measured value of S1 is 1.10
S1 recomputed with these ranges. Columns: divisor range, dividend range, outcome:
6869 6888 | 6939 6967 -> 1.08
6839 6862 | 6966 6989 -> 0.90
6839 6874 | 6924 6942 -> 1.06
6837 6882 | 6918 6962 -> 1.04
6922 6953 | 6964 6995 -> 0.89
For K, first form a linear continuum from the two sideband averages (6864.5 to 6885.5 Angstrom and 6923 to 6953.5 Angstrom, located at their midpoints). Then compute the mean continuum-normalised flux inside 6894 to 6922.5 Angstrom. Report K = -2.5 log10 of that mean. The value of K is 0.07 mag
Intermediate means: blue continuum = 8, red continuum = 8.68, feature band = 7.86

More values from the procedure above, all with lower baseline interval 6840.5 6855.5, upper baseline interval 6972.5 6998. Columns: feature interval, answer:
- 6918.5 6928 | 0.017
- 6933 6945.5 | -0.162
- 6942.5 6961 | -0.103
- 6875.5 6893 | 0.007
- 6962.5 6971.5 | -0.090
